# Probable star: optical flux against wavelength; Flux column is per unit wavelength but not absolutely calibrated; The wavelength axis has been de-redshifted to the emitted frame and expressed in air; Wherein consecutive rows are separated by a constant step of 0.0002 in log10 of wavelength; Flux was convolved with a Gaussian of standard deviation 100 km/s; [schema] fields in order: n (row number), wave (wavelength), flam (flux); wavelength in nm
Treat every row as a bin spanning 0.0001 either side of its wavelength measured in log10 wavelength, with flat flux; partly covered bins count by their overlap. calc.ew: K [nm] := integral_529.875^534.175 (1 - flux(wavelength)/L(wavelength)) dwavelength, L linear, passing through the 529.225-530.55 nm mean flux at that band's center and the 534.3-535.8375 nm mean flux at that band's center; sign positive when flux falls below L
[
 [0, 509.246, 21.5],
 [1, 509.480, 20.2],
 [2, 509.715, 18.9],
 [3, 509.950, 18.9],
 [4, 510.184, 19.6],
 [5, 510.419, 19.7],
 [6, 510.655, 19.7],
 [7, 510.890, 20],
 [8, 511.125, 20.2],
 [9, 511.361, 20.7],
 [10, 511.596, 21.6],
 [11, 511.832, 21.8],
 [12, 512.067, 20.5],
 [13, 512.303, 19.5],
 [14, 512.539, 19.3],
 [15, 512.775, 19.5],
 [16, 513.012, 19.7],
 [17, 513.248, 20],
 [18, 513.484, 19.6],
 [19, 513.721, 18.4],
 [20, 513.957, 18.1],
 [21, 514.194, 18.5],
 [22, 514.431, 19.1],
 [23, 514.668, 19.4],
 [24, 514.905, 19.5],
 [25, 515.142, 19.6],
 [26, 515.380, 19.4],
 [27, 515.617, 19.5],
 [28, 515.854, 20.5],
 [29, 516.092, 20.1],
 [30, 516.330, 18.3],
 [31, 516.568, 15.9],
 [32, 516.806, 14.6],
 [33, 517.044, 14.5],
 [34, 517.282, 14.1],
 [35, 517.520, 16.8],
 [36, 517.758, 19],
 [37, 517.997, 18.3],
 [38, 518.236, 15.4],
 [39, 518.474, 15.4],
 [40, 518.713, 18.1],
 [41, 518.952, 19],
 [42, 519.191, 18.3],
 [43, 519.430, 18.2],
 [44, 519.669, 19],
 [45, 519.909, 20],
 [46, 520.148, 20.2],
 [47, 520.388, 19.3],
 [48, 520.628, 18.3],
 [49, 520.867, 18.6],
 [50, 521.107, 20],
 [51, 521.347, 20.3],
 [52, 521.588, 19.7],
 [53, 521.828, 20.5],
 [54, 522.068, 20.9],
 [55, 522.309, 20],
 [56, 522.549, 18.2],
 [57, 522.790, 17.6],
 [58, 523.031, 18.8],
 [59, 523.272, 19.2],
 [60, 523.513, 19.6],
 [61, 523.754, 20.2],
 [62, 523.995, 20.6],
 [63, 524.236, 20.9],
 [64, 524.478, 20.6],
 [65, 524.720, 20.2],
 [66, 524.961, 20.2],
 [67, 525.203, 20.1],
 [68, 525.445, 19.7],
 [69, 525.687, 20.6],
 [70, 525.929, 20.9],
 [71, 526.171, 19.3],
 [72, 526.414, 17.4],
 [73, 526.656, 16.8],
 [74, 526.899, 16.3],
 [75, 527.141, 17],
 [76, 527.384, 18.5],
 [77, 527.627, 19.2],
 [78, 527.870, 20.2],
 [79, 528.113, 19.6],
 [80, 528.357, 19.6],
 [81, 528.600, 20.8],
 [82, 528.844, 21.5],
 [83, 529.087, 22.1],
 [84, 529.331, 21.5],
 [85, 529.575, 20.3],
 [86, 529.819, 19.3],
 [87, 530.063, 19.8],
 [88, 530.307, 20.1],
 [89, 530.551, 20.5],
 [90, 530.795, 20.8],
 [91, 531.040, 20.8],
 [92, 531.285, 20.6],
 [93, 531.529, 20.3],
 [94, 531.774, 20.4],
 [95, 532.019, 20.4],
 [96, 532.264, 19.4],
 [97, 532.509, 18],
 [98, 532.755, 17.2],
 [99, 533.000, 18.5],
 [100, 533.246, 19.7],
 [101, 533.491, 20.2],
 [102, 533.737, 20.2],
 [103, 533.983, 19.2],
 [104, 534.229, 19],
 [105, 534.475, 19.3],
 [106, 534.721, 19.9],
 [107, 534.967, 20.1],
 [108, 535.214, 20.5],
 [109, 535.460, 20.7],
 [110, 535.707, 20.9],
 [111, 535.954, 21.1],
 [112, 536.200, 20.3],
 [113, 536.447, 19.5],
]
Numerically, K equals 0.097 nm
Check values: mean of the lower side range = 20.2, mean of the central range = 19.8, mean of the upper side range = 20.2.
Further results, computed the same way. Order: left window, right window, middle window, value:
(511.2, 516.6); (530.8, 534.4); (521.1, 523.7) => 0.007 nm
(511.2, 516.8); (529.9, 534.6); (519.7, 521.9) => -0.011 nm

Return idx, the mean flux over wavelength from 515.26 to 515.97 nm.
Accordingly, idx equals 19.8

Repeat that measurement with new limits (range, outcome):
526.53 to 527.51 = 17.2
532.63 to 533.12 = 17.8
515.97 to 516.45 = 19.2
